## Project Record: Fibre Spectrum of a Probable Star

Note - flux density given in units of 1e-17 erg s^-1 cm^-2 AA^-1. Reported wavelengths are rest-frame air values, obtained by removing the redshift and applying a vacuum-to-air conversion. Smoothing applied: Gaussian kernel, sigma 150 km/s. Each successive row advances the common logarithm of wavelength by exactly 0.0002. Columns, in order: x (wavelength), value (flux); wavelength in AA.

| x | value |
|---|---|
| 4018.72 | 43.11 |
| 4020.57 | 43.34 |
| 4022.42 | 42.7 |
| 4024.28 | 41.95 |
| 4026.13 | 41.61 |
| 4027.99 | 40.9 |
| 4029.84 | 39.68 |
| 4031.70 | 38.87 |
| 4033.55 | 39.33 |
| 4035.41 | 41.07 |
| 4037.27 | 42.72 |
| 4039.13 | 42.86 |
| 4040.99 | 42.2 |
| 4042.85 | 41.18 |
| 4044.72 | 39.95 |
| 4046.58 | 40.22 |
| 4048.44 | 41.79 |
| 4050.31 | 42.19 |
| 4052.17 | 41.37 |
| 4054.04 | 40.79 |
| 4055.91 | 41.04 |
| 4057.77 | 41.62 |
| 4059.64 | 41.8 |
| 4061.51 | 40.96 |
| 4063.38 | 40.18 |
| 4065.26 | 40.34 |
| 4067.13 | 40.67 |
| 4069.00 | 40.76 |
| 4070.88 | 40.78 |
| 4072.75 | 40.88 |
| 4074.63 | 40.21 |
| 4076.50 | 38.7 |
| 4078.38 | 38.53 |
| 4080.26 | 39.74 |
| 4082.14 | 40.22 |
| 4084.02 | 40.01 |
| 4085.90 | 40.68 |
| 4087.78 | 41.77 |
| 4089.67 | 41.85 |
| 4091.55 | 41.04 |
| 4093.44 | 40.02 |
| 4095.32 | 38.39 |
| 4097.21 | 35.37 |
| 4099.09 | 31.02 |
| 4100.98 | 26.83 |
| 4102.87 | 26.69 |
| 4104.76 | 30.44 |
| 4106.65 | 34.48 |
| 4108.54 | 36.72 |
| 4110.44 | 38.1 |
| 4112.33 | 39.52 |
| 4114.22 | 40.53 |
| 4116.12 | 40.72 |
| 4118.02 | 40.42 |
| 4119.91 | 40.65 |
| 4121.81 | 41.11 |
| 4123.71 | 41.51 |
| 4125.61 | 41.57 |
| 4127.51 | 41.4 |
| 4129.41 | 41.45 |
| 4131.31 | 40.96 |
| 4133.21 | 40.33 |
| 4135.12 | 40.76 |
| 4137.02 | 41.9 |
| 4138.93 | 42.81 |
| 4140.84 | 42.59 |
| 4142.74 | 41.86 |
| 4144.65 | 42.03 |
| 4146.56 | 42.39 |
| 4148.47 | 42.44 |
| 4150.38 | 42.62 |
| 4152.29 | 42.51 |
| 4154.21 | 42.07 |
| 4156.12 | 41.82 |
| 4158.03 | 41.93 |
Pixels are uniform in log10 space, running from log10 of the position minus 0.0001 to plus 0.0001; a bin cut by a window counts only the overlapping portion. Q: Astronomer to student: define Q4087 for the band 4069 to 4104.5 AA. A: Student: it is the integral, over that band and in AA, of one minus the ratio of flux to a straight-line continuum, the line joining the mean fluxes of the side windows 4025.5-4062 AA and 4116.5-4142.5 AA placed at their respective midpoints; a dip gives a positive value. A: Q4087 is 2.9 AA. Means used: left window 41.1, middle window 37.9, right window 41.3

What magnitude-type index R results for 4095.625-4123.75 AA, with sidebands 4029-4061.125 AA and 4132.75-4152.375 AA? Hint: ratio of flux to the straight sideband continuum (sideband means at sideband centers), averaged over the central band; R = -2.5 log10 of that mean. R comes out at 0.16 mag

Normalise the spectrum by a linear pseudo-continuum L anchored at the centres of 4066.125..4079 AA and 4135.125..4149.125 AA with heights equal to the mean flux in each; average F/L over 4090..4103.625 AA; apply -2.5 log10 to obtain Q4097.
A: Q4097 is 0.18 mag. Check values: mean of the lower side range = 40.1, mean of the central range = 34.6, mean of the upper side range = 42.2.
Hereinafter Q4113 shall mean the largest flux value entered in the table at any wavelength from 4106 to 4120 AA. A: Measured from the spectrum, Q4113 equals 40.72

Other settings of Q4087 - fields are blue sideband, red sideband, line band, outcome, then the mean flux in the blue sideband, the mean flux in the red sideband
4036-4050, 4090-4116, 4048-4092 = -2.1 AA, 41.6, 35.6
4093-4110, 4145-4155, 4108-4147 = -2.9 AA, 33.3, 42.4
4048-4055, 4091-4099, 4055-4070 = -0.1 AA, 41.5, 37.8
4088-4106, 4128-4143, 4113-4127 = -0.7 AA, 34.9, 41.6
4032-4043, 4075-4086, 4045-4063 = -0.2 AA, 41.5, 39.6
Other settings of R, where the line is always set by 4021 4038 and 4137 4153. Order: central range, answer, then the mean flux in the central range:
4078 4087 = 0.04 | 40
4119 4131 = 0.02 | 41.3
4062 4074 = 0.02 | 40.6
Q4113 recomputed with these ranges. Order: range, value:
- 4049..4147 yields 42.81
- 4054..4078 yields 41.8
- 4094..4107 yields 38.39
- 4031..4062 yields 42.86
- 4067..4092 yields 41.85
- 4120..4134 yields 41.57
